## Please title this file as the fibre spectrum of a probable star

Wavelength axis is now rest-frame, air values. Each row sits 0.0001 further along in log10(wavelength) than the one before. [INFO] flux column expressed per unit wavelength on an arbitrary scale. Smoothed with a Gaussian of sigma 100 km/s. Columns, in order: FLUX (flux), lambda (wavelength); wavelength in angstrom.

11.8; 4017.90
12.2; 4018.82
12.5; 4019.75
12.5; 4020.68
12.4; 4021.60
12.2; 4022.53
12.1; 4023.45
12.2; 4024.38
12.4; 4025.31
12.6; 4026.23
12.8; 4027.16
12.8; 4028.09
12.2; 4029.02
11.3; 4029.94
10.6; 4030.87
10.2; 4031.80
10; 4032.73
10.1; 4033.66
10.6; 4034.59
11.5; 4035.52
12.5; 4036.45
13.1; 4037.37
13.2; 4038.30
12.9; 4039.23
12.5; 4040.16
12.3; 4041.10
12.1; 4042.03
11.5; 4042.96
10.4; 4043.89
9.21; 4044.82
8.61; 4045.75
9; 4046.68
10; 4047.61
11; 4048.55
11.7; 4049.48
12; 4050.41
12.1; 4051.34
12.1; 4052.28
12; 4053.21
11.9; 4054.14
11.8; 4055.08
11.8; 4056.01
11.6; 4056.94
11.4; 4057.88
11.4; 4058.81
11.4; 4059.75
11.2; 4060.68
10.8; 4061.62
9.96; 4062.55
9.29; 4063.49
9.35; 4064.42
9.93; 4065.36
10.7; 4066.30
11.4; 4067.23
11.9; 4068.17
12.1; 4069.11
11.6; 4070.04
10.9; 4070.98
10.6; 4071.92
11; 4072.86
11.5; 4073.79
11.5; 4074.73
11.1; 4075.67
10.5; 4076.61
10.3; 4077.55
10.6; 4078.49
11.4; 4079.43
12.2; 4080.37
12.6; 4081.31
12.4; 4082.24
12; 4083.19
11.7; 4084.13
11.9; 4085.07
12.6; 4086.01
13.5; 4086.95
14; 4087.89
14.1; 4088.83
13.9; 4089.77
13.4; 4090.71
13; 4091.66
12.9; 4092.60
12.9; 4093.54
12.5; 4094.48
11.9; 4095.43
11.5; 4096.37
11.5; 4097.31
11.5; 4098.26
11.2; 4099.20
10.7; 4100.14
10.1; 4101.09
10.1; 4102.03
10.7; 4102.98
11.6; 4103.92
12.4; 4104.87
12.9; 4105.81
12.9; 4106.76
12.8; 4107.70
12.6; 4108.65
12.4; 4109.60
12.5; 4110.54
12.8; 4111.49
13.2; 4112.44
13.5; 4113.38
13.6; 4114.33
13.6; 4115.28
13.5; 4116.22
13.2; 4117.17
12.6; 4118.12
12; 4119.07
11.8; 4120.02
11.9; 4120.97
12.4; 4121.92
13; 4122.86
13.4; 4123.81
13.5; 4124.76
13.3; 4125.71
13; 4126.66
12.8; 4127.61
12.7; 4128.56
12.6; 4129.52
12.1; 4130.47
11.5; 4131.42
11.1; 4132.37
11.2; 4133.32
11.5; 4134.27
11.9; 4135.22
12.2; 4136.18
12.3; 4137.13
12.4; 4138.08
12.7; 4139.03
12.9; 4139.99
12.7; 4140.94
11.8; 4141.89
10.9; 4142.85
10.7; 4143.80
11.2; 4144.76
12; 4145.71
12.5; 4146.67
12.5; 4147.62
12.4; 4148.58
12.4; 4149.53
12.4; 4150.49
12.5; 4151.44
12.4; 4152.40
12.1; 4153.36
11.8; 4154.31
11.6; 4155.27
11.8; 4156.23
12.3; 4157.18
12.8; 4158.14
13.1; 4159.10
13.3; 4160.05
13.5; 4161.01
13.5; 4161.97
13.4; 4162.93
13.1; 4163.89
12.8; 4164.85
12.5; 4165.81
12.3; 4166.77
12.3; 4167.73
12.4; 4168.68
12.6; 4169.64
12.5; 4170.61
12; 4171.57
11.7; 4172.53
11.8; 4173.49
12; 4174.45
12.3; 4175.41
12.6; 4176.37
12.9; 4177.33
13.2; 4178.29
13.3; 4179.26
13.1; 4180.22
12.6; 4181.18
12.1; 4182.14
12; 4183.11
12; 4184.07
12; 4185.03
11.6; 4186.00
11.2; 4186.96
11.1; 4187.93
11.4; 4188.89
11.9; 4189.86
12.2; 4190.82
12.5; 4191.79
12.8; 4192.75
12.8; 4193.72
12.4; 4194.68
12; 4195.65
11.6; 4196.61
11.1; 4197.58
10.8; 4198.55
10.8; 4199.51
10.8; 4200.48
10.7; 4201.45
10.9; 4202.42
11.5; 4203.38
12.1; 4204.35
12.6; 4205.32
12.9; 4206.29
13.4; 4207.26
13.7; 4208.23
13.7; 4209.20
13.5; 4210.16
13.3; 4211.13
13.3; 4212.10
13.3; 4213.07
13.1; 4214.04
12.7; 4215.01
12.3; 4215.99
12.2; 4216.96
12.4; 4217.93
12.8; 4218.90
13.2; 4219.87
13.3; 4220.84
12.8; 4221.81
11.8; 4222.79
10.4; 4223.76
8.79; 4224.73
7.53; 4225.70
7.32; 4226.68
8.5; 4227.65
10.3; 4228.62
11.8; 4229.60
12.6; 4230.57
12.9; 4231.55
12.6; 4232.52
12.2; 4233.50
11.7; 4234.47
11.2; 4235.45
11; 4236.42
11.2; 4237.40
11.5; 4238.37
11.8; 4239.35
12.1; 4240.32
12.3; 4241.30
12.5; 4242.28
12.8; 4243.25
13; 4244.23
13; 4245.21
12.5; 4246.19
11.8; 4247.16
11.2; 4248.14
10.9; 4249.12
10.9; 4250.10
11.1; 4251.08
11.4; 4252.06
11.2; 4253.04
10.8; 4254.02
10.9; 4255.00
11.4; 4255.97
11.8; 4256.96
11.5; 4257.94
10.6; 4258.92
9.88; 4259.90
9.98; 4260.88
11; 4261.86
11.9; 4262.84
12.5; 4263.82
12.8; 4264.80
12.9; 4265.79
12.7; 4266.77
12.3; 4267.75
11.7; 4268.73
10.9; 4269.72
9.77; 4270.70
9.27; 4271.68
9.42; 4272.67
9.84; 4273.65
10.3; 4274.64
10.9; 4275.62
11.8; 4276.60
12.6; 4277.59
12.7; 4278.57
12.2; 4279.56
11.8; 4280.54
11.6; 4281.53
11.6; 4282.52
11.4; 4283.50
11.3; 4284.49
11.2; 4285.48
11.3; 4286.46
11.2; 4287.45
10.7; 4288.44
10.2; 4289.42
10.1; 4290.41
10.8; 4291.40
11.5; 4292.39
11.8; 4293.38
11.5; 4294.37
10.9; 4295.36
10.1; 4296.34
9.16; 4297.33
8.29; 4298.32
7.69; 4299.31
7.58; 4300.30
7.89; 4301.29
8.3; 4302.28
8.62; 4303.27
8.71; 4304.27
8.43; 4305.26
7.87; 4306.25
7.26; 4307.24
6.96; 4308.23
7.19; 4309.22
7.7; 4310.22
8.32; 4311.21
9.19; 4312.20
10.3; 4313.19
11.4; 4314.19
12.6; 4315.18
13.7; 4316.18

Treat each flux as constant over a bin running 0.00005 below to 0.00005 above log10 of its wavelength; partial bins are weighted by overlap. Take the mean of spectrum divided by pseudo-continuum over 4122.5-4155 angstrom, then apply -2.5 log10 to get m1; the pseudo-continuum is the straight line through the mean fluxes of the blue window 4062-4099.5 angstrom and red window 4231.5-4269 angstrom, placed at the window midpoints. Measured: -0.05 mag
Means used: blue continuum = 11.7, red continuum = 11.7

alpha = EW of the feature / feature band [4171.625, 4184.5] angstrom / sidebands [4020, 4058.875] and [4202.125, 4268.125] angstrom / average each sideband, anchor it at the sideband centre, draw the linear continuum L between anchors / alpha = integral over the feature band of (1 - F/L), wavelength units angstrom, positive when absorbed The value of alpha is -0.7 angstrom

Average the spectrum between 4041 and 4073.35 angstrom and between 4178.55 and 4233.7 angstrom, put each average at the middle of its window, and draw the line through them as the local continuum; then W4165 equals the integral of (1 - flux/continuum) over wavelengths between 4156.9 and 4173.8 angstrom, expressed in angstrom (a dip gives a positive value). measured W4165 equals -1.4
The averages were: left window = 11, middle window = 12.7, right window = 11.9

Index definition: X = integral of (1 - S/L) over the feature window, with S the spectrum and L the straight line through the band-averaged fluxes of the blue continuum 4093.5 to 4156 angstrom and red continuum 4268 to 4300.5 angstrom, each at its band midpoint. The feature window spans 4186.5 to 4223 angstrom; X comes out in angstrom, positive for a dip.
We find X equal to -2.6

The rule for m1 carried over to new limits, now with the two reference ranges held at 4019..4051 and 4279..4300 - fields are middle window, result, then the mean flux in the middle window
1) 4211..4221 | -0.17 mag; 12.9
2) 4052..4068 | 0.04 mag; 11.1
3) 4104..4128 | -0.14 mag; 12.8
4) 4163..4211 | -0.11 mag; 12.2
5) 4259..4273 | -0.04 mag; 11.2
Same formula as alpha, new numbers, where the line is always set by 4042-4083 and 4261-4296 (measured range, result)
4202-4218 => -2.2 angstrom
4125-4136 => -1.0 angstrom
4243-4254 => -0.4 angstrom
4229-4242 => -0.7 angstrom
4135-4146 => -0.8 angstrom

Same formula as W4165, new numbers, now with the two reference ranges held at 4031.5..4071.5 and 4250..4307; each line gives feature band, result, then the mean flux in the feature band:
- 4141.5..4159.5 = -1.8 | 12.1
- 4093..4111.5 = -1.3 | 11.9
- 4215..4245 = -2.2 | 11.6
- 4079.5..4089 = -1.3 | 12.6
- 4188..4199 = -1.1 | 11.9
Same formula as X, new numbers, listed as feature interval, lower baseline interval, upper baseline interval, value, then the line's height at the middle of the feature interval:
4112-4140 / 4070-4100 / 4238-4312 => -2.0 angstrom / 11.7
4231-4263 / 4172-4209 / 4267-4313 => -1.9 angstrom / 10.9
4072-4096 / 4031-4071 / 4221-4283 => -2.1 angstrom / 11.2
